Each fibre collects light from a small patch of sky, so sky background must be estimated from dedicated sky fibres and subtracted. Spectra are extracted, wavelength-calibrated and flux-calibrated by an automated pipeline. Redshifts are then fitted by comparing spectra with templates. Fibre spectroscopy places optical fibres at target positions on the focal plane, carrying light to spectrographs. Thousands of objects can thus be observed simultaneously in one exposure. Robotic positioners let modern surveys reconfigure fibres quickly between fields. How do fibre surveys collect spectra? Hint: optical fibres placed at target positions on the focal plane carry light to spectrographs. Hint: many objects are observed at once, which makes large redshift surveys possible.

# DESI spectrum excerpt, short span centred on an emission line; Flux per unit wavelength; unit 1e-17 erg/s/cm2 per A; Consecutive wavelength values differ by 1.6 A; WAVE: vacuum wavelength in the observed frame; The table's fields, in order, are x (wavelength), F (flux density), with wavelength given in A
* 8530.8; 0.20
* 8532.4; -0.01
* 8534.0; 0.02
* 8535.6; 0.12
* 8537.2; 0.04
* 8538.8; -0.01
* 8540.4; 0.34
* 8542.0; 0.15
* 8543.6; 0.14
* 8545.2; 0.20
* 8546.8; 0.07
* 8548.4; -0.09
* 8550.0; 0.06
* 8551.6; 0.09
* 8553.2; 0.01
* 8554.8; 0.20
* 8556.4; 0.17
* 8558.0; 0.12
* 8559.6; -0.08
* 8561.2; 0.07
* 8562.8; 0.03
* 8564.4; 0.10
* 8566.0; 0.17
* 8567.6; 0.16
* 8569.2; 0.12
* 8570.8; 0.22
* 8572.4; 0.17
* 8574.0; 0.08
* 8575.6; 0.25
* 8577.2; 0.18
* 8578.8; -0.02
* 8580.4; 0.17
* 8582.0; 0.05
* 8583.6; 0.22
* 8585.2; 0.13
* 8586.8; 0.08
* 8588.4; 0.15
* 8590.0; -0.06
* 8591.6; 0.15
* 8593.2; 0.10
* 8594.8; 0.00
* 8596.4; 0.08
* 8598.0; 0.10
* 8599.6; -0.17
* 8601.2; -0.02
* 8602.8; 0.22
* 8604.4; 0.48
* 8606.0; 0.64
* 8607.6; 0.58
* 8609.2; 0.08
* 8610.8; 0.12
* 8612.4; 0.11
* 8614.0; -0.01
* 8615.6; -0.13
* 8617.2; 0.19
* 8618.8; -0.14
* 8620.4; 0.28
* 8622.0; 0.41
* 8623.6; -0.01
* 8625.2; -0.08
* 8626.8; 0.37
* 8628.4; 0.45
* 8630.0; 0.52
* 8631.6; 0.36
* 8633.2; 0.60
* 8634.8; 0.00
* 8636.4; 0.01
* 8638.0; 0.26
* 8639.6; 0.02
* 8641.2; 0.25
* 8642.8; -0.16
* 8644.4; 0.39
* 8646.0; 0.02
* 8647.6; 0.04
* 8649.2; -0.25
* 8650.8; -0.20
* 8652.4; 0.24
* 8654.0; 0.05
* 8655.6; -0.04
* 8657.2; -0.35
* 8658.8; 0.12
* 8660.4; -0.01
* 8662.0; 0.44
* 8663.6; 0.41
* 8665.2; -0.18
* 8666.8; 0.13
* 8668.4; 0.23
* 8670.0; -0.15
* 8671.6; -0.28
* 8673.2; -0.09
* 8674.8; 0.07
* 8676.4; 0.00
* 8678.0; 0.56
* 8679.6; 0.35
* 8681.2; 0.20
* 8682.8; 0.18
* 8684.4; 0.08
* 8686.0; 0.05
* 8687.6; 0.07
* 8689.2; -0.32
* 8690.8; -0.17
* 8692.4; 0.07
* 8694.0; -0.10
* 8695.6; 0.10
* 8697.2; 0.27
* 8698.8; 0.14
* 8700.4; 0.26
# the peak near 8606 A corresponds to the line H-gamma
